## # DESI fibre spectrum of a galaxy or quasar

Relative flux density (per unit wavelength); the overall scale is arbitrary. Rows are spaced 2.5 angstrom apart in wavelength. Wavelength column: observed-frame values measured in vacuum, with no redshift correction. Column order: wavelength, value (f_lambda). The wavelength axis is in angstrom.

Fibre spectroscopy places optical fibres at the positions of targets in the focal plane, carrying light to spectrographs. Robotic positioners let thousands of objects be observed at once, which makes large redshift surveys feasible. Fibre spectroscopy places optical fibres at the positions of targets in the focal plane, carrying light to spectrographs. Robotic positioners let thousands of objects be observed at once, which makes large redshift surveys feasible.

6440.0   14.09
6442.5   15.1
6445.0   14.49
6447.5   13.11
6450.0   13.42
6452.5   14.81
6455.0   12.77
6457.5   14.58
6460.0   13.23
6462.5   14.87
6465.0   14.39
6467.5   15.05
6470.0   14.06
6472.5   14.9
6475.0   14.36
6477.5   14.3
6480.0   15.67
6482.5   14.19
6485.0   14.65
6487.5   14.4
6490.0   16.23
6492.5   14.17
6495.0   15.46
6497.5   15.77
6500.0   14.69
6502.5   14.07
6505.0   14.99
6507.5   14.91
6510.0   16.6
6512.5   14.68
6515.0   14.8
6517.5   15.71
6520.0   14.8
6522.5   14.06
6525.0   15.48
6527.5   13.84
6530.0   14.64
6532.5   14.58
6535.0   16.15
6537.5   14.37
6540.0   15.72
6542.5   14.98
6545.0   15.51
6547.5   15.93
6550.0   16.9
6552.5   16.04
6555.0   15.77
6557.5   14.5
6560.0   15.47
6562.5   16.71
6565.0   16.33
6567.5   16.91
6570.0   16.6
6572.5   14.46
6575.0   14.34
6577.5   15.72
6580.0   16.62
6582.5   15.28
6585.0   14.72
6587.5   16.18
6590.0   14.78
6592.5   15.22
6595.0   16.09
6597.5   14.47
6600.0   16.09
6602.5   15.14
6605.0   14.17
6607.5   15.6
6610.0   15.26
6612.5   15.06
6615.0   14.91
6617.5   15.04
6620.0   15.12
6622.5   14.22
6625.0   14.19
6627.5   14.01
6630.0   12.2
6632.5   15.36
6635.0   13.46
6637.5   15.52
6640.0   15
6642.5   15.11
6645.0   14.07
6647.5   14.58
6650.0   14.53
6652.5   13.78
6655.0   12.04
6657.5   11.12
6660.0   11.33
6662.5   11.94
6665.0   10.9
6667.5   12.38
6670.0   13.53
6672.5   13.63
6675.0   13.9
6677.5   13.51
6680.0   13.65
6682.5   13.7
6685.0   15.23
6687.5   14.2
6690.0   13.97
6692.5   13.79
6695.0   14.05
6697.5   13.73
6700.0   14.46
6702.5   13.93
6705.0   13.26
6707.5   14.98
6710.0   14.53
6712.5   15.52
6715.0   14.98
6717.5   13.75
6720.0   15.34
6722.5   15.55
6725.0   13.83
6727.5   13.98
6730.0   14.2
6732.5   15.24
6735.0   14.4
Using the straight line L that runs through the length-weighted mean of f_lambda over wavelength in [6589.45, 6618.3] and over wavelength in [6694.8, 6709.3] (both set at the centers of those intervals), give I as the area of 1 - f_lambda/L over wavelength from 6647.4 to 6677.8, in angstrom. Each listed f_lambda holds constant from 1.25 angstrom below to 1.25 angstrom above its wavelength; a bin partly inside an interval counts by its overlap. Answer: 3.7 angstrom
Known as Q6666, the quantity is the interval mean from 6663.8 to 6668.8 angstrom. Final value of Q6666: 11.7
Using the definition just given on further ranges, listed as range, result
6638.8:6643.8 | 15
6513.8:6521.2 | 15.1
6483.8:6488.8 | 14.5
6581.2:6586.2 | 15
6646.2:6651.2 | 14.6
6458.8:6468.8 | 14.4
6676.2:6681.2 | 13.6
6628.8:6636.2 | 13.7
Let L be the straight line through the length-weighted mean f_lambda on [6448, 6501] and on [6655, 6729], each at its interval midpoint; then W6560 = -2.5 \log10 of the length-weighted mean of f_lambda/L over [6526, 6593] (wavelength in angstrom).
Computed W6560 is -0.09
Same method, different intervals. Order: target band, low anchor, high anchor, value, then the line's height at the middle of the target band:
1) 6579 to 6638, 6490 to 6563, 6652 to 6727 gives -0.04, 14.4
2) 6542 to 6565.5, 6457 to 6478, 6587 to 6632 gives -0.08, 14.7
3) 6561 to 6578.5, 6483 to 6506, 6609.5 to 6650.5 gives -0.08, 14.7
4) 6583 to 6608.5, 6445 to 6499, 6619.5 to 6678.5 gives -0.11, 13.8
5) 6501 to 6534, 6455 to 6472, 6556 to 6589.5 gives 0.01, 15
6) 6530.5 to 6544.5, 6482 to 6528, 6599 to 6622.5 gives -0.01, 15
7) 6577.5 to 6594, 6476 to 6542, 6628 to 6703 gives -0.09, 14.3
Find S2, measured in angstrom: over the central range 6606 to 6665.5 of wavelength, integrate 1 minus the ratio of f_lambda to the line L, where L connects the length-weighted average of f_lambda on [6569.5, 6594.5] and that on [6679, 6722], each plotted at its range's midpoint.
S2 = 3.7 angstrom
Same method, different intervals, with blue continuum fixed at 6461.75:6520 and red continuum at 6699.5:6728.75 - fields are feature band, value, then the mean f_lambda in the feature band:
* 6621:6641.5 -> 0.55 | 14.3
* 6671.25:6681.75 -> 0.65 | 13.7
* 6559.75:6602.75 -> -2.58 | 15.6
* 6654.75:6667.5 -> 2.70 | 11.5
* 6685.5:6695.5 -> 0.32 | 14.1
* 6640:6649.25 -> 0.00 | 14.6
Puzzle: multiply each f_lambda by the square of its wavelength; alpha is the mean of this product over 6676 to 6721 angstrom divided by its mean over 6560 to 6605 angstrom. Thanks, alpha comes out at 0.9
